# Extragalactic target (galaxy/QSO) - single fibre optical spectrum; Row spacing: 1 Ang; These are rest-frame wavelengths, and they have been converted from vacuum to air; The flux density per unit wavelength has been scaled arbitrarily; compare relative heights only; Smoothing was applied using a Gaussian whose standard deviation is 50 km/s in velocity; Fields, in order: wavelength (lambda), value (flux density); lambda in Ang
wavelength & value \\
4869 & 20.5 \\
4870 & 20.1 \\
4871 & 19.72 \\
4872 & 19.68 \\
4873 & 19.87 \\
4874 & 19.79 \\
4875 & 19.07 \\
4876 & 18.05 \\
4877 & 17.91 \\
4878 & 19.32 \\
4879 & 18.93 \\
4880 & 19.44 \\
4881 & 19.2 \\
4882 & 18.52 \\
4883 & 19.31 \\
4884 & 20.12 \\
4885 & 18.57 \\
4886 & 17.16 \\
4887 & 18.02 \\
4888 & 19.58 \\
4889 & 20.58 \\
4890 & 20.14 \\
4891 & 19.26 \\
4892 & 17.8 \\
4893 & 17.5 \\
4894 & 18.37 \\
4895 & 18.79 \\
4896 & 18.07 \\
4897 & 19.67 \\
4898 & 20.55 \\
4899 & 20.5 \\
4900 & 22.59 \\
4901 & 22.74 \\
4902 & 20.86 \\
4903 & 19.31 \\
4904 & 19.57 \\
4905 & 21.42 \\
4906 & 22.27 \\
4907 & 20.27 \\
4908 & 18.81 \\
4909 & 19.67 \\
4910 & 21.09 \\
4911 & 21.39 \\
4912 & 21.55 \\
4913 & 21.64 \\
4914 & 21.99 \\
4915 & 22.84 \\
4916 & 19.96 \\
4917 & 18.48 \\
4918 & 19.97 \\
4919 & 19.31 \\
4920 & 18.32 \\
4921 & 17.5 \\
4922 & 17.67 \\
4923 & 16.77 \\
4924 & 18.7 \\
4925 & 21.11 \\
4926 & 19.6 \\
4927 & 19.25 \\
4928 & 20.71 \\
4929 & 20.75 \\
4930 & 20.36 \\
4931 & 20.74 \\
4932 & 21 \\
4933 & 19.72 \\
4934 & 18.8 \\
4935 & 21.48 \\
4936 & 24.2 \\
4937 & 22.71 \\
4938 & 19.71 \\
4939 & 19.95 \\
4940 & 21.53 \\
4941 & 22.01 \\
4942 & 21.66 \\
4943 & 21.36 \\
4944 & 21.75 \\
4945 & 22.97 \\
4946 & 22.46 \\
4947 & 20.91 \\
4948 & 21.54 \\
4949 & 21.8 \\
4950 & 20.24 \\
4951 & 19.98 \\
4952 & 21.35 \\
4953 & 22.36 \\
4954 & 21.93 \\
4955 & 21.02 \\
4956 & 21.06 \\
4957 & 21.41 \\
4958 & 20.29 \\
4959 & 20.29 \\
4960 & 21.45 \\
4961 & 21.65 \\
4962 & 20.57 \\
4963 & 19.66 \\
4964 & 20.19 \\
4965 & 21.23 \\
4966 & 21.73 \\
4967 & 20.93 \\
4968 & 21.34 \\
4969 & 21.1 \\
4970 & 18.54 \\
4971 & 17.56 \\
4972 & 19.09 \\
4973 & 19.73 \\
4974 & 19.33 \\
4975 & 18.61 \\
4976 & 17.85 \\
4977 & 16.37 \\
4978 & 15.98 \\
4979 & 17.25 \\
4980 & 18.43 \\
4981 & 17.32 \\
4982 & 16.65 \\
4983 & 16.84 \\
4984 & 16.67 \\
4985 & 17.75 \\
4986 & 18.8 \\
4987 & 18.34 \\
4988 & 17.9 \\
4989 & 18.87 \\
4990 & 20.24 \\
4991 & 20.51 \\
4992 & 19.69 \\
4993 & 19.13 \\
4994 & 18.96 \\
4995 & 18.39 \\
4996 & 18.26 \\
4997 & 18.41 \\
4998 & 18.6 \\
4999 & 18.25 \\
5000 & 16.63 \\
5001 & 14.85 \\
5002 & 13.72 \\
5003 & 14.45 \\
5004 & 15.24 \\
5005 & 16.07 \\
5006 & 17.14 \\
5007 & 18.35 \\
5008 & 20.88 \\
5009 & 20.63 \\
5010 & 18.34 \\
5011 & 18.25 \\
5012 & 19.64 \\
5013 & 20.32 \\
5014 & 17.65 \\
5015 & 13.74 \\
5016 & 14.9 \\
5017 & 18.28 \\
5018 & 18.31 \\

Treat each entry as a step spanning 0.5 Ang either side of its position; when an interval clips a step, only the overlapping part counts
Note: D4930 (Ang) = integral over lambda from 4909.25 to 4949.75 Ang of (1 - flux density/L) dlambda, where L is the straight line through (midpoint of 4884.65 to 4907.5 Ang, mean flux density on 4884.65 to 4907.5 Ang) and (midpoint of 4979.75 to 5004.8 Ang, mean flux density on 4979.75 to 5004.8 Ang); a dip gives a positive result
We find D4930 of -3.4 Ang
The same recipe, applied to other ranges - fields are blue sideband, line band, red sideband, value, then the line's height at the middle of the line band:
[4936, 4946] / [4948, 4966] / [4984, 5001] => -0.3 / 20.7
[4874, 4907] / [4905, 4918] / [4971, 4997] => -1.1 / 19.2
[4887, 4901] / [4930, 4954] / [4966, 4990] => -3.0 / 18.9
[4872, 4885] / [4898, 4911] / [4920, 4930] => -1.1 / 19.1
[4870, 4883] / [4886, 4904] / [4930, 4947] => 0.2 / 19.8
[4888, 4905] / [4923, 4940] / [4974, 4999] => -1.1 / 19.2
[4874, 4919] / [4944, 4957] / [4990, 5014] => -1.8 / 18.9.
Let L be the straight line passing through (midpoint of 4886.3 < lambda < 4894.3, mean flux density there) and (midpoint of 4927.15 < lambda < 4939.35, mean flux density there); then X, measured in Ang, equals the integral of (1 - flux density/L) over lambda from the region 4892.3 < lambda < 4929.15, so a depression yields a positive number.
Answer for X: -0.3 Ang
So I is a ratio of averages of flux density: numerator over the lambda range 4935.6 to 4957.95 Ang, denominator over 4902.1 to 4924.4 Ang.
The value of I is 1.1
